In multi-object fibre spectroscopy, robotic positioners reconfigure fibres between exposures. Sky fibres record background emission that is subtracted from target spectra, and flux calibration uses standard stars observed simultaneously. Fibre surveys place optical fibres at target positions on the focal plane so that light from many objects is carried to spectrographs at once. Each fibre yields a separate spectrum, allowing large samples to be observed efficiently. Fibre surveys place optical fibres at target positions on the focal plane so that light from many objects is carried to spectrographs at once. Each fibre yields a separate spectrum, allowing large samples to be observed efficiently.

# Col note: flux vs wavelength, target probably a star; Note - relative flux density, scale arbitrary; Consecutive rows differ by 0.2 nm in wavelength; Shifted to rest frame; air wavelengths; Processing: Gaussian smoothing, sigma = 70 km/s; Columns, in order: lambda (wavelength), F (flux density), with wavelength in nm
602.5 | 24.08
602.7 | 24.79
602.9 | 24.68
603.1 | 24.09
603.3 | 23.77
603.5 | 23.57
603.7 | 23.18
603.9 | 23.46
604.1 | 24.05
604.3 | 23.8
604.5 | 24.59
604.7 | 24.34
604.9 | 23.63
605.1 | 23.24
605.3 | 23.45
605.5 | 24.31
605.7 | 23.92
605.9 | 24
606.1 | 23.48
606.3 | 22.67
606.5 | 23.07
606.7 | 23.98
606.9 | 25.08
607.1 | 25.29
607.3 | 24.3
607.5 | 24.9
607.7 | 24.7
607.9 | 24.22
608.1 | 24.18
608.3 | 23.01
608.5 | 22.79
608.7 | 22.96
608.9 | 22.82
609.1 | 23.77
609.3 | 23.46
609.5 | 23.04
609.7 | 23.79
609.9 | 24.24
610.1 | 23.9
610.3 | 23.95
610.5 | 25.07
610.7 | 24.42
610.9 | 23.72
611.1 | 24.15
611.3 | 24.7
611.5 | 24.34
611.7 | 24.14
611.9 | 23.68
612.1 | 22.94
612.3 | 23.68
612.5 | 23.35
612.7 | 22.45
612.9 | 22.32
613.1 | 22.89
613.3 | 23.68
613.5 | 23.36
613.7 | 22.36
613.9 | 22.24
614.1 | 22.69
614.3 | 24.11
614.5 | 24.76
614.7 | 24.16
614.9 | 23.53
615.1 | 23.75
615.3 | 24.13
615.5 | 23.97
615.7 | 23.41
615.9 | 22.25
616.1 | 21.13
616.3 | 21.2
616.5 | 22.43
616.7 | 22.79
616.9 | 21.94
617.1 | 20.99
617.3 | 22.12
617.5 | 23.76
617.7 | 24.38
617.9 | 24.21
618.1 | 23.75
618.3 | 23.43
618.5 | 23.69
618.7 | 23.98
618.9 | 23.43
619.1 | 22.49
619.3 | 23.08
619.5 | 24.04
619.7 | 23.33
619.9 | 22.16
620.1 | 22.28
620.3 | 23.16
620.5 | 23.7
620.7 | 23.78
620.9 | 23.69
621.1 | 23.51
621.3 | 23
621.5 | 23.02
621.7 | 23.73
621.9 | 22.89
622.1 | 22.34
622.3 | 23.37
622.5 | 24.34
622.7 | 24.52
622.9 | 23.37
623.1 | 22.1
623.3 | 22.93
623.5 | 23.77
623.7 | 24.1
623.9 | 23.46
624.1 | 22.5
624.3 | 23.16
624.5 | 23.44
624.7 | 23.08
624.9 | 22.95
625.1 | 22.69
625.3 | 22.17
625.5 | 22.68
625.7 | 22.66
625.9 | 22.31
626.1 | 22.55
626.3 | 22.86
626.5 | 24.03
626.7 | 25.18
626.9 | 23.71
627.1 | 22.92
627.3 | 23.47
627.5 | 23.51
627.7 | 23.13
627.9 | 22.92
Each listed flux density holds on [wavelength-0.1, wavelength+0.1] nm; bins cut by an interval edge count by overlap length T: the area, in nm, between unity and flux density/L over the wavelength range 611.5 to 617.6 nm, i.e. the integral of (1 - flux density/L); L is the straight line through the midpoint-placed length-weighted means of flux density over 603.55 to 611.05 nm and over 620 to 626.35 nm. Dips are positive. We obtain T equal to 0.13 nm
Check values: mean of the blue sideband 23.9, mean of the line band 23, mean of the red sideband 23.1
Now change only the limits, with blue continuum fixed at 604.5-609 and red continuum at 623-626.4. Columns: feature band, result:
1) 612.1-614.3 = 0.052 nm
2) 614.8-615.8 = -0.015 nm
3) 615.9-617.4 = 0.096 nm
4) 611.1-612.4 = -0.019 nm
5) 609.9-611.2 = -0.030 nm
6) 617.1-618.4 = -0.008 nm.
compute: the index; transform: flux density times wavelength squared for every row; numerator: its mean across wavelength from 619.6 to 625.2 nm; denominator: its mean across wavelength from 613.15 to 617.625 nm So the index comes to 1.04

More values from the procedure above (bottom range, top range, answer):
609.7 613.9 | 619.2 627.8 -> 1.02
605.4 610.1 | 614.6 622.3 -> 1.01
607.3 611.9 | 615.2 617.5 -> 0.96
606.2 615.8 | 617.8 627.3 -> 1.02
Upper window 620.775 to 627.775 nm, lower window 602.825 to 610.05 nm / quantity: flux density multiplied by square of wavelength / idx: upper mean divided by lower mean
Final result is 1.03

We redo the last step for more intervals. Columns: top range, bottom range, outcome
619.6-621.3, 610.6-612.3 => 1.00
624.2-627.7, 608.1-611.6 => 1.02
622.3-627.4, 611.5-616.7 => 1.04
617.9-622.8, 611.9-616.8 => 1.03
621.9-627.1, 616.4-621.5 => 1.02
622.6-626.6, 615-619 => 1.03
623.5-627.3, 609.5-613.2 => 1.02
